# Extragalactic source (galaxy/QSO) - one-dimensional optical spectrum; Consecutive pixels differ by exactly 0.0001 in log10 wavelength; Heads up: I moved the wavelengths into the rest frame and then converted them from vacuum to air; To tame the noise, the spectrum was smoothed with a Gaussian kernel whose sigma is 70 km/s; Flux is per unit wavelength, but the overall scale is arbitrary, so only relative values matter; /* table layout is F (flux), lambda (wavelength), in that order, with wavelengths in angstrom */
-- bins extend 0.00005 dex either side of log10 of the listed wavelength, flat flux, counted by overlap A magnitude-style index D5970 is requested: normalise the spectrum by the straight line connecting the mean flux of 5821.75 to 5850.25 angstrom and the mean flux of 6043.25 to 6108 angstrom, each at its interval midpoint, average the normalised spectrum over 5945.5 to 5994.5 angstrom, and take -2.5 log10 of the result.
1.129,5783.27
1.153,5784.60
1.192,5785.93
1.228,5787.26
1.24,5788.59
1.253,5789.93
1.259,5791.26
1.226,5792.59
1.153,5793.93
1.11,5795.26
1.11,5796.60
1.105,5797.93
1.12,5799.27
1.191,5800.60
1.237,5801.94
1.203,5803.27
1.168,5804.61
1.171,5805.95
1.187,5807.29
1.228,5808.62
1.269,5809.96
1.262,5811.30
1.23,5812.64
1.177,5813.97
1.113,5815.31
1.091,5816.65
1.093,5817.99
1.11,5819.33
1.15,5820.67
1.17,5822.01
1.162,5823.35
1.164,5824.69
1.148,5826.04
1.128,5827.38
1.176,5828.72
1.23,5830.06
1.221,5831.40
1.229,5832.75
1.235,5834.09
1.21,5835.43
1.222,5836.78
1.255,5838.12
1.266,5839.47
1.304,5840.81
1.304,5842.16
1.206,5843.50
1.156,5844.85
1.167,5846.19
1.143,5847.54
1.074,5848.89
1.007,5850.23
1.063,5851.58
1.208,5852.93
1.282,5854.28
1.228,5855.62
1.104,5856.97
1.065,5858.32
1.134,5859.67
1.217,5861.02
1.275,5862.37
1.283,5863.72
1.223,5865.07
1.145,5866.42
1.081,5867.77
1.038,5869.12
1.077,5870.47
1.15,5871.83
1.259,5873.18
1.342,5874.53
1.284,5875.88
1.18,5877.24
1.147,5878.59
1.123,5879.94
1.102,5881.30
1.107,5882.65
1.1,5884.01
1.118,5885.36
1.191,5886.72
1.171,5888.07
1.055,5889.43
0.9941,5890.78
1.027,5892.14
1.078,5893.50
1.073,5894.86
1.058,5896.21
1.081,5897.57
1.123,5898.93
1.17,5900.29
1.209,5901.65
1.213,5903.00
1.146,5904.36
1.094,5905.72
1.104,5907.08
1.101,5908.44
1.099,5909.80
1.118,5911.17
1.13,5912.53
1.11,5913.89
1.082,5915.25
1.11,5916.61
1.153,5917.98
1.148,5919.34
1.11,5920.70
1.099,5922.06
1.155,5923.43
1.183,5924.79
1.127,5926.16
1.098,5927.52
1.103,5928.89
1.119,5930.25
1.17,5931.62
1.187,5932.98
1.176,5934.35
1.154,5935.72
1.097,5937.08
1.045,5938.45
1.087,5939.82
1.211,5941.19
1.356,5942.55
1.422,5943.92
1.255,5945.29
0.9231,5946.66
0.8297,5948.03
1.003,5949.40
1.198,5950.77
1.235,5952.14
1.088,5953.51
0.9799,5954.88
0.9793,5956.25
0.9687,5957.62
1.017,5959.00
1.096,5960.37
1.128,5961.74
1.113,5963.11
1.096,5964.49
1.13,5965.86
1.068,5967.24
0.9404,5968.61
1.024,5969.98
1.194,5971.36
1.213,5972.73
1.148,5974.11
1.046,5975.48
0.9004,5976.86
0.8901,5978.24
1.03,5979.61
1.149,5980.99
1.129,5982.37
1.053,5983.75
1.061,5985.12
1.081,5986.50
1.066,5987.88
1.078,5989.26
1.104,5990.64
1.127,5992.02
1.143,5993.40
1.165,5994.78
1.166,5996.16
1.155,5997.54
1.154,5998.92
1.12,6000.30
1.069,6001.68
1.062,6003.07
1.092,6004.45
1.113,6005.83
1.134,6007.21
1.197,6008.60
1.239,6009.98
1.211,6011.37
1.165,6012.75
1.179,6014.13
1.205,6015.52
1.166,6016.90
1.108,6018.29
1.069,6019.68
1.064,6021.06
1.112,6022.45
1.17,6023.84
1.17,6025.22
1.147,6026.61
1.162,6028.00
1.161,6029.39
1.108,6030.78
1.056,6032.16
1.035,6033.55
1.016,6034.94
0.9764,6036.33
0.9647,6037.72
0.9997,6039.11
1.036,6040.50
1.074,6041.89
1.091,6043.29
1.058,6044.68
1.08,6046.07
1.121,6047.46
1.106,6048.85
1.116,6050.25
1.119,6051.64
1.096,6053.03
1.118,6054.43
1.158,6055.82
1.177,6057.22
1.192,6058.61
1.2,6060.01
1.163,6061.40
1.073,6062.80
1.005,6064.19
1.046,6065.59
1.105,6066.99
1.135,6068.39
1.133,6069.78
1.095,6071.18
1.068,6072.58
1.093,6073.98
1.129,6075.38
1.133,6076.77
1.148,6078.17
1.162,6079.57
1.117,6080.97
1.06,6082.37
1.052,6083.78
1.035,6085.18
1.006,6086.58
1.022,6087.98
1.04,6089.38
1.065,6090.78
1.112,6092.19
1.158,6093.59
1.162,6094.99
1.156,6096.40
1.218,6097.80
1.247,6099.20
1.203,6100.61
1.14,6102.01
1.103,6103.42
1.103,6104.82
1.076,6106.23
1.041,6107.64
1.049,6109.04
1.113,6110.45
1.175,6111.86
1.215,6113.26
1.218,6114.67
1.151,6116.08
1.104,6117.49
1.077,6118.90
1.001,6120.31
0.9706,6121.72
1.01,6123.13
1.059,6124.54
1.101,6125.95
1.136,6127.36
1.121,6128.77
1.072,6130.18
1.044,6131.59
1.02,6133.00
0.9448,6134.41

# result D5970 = 0.08 mag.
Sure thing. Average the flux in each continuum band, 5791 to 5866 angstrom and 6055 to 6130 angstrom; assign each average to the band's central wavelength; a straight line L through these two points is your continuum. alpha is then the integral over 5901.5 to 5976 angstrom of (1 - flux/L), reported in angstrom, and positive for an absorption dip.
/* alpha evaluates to 2.3 angstrom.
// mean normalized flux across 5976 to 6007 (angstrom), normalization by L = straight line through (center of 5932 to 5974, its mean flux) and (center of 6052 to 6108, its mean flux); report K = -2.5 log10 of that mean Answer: 0.02 mag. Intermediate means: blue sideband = 1.11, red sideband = 1.11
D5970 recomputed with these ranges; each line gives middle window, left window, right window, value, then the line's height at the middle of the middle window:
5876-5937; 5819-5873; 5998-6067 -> 0.03 mag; 1.16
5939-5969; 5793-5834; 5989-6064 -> 0.04 mag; 1.14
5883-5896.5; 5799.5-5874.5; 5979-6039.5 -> 0.07 mag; 1.16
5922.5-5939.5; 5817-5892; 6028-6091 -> 0.01 mag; 1.14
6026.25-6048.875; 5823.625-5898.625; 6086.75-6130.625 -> 0.06 mag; 1.12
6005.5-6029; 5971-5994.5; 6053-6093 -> -0.06 mag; 1.09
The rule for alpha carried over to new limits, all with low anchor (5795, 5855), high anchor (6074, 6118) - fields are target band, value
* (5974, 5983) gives 0.9 angstrom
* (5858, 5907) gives 1.0 angstrom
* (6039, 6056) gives 0.6 angstrom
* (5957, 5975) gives 1.0 angstrom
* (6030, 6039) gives 0.9 angstrom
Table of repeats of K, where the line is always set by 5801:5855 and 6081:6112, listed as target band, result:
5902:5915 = 0.03 mag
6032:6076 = 0.03 mag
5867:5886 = 0.02 mag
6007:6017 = -0.06 mag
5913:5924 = 0.04 mag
